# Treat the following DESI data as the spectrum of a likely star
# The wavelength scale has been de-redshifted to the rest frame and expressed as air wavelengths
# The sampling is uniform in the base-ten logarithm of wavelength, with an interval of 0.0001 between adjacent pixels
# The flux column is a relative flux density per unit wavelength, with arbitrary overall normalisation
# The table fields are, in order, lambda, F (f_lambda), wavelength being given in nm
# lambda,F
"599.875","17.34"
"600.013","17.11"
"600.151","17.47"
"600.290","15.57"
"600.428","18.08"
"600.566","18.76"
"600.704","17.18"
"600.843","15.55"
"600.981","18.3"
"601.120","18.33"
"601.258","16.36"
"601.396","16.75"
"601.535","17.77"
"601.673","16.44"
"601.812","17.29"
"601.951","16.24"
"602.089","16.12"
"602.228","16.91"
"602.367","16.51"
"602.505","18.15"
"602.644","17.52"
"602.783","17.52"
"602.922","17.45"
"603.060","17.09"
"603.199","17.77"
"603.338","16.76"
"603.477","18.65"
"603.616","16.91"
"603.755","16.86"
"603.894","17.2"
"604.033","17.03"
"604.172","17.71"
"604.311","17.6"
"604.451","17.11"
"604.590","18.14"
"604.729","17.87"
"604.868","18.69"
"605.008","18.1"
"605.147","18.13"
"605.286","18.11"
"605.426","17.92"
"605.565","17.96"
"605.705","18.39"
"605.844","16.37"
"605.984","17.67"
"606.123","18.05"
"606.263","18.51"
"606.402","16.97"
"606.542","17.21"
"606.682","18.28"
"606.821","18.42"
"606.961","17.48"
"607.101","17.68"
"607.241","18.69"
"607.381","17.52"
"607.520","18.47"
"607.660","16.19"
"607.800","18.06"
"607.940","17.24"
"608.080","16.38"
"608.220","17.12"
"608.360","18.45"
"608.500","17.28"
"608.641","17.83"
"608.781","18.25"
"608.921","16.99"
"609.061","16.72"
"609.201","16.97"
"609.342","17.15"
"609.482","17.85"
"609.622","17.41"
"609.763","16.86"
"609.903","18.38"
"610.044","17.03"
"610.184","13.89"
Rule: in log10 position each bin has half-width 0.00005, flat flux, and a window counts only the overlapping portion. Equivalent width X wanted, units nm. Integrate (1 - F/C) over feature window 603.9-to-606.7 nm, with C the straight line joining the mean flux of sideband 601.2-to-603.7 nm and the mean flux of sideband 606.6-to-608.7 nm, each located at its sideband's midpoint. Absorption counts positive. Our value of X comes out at -0.06 nm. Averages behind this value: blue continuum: 17.1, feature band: 17.8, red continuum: 17.7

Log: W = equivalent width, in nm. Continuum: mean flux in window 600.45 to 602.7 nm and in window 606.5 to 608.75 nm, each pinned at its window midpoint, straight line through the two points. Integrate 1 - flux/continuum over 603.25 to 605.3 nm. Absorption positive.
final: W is -0.03 nm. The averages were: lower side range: 17.2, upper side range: 17.7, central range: 17.6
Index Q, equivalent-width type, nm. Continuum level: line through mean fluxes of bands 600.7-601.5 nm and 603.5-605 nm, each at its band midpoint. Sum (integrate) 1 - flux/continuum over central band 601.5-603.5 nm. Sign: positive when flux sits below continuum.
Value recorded 0.02 nm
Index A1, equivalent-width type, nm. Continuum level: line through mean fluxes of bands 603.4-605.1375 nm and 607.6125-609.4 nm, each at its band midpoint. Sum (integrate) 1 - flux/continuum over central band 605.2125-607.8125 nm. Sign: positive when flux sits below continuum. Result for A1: -0.05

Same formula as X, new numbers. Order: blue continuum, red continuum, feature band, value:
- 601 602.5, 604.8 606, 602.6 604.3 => 0.004 nm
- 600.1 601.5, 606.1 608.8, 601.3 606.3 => -0.008 nm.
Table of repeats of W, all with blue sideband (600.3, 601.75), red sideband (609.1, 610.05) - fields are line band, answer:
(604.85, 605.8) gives -0.04 nm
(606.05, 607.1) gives -0.03 nm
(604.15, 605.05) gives -0.03 nm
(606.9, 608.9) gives -0.03 nm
